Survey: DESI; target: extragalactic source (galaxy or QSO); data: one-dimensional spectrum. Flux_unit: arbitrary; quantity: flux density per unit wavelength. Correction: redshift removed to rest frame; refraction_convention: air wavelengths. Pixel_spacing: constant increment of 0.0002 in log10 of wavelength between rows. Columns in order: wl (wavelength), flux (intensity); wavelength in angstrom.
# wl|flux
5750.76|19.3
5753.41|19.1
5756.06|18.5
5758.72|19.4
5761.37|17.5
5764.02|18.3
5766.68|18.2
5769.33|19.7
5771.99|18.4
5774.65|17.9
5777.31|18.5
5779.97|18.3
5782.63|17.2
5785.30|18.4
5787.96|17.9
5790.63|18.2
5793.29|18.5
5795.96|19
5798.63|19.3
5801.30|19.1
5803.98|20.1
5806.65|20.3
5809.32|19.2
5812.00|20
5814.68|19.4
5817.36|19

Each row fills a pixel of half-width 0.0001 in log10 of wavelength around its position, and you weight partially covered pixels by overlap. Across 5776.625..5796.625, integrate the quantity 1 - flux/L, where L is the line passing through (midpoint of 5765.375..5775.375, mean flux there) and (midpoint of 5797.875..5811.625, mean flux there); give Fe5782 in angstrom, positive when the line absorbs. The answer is 0.9 angstrom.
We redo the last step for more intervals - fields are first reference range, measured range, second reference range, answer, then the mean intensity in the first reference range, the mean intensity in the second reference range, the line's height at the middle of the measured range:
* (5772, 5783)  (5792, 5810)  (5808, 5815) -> -0.3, 18.1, 19.5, 19.1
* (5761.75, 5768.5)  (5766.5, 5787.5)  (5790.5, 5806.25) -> 0.3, 18.3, 19.2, 18.6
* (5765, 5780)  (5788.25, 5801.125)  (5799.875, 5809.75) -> 0.4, 18.5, 19.7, 19.3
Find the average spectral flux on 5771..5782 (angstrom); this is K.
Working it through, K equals 18.2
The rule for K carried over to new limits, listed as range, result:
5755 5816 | 18.8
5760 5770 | 18.4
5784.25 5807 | 18.9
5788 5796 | 18.4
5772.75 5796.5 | 18.2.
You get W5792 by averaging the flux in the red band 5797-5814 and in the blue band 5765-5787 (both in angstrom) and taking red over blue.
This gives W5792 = 1.1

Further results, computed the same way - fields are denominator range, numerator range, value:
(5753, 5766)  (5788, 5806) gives 1.03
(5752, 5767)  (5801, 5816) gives 1.06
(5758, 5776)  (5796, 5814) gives 1.06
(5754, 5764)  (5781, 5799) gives 0.99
